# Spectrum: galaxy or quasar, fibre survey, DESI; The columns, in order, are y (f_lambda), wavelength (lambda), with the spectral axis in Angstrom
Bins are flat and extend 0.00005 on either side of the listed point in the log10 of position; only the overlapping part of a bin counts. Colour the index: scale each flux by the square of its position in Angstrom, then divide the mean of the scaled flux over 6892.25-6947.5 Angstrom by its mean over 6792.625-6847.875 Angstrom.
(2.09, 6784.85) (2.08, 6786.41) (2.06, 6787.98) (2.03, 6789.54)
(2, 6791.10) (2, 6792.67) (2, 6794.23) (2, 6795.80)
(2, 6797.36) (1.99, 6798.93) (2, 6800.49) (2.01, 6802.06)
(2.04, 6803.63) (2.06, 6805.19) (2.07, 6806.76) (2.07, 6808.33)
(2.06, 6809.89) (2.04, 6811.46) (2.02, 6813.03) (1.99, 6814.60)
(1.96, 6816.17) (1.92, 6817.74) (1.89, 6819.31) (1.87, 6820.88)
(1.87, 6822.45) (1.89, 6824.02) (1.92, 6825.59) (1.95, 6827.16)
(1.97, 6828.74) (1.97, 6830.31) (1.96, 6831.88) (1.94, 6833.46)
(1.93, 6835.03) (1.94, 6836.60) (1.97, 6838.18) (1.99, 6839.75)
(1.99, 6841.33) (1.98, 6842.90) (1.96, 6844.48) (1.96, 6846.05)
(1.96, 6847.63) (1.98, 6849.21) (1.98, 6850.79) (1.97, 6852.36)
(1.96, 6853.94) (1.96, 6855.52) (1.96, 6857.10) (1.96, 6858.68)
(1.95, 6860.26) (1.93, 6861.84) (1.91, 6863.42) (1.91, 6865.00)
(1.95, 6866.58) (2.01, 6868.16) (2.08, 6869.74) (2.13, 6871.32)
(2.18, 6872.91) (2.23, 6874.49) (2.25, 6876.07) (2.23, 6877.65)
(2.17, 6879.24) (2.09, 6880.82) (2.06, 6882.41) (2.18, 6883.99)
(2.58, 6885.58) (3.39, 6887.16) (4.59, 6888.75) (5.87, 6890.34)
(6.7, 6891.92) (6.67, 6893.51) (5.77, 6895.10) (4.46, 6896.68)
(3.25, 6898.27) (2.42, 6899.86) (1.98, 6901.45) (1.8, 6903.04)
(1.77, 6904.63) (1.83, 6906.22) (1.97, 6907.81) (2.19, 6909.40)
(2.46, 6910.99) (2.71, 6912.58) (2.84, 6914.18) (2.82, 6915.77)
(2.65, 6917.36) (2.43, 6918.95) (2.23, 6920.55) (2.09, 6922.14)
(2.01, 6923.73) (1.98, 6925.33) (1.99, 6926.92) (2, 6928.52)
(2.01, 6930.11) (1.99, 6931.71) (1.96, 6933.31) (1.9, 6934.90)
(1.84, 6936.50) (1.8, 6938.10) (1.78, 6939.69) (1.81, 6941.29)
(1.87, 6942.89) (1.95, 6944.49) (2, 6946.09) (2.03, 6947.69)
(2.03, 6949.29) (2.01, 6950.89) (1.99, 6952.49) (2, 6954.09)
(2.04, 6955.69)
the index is 1.29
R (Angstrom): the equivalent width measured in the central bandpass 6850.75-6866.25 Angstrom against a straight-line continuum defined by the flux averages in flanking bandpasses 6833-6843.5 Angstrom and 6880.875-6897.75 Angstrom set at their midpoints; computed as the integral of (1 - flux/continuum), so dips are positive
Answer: 5.0 Angstrom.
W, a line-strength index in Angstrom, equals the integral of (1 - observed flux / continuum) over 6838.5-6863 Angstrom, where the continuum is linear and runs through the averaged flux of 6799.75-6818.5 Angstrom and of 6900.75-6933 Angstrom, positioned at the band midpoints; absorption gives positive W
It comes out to 1.39 Angstrom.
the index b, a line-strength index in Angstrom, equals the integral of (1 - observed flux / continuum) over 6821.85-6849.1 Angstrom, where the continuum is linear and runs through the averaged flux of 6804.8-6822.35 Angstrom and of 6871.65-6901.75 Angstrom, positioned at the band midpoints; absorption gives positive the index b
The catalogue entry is 5.2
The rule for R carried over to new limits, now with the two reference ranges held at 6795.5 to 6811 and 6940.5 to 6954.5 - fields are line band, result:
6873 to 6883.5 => -0.9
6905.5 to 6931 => -3.7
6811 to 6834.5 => 0.9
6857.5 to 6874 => 0.0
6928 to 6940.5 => 0.4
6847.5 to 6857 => 0.2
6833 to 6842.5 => 0.3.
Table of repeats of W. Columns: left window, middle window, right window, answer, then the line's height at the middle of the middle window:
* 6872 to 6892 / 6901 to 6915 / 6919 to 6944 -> 1.5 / 2.45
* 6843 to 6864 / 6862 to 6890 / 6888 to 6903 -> 7.9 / 3.31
